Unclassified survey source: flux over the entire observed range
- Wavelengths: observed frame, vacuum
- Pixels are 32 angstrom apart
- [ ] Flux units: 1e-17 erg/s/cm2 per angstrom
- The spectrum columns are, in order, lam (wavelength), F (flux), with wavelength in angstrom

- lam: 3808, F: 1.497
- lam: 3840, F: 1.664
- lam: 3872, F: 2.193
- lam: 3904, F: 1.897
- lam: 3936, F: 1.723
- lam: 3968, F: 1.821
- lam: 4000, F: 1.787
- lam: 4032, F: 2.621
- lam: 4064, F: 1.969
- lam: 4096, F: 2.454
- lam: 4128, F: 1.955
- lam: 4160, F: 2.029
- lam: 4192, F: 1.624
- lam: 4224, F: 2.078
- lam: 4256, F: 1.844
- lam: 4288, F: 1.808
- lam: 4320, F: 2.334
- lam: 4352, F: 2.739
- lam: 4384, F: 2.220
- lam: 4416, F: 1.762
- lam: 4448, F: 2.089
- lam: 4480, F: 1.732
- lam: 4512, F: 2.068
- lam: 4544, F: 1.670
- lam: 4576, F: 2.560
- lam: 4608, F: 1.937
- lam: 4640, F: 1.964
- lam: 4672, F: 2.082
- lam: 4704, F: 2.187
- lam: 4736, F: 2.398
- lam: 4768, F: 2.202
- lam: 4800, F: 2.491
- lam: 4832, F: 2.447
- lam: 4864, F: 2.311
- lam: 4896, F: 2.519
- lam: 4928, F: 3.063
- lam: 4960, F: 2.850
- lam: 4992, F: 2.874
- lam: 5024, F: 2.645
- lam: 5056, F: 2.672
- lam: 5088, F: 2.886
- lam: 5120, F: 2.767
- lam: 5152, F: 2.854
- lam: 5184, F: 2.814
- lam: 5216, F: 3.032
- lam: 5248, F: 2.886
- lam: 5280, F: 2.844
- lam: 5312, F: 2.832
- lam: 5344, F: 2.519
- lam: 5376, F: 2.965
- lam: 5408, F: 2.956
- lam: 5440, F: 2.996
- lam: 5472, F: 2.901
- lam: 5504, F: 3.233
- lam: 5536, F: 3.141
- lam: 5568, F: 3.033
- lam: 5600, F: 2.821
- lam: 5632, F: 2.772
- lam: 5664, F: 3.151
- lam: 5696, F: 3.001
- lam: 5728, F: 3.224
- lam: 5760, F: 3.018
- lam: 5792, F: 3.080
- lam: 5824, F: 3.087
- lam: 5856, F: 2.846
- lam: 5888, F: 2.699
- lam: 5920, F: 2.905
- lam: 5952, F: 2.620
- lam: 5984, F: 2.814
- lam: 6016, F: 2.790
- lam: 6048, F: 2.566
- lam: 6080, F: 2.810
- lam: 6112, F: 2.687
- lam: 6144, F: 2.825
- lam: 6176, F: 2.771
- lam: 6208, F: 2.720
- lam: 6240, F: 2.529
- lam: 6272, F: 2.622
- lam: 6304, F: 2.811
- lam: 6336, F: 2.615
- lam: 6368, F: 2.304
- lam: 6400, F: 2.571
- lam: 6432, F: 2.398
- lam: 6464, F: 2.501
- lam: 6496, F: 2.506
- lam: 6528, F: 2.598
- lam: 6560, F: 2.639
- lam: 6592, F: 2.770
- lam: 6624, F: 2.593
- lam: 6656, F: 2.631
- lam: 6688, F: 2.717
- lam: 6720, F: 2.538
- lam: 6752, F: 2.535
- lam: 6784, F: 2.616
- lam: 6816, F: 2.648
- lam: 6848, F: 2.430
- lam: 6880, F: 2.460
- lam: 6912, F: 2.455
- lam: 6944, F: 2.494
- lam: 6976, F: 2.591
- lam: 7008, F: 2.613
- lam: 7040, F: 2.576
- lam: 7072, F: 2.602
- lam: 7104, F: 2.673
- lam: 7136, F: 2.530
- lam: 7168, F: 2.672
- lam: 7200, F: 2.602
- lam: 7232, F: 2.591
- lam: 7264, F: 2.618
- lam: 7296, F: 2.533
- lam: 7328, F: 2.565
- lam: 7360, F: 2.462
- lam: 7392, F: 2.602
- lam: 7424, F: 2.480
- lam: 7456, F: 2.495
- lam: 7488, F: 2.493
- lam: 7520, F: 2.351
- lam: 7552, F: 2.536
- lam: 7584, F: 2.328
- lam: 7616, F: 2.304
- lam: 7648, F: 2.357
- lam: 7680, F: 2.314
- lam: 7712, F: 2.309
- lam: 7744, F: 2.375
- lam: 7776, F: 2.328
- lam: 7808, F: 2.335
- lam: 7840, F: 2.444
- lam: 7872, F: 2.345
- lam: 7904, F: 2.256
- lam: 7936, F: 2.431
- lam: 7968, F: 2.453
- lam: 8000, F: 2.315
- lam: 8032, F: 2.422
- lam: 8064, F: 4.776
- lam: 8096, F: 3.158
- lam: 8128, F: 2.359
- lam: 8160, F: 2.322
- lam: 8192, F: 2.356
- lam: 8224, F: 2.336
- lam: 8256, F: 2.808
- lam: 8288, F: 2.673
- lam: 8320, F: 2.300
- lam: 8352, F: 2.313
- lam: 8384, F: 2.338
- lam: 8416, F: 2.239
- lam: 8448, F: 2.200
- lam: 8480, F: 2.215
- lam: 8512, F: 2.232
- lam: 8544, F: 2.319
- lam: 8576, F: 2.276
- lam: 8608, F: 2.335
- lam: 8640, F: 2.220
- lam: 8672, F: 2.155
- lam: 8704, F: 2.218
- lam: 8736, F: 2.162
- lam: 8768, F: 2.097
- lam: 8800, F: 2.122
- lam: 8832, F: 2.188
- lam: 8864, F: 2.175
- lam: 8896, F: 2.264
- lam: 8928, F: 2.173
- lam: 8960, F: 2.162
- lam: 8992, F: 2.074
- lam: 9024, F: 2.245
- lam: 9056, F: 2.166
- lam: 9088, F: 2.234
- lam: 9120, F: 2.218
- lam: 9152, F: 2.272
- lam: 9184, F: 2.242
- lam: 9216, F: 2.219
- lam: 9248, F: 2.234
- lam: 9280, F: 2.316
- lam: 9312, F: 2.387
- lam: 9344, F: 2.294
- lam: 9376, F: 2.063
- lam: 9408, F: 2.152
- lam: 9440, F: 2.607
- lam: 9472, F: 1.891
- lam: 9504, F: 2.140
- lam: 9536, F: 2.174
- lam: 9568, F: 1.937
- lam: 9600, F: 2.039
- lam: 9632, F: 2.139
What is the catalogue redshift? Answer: 0.230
